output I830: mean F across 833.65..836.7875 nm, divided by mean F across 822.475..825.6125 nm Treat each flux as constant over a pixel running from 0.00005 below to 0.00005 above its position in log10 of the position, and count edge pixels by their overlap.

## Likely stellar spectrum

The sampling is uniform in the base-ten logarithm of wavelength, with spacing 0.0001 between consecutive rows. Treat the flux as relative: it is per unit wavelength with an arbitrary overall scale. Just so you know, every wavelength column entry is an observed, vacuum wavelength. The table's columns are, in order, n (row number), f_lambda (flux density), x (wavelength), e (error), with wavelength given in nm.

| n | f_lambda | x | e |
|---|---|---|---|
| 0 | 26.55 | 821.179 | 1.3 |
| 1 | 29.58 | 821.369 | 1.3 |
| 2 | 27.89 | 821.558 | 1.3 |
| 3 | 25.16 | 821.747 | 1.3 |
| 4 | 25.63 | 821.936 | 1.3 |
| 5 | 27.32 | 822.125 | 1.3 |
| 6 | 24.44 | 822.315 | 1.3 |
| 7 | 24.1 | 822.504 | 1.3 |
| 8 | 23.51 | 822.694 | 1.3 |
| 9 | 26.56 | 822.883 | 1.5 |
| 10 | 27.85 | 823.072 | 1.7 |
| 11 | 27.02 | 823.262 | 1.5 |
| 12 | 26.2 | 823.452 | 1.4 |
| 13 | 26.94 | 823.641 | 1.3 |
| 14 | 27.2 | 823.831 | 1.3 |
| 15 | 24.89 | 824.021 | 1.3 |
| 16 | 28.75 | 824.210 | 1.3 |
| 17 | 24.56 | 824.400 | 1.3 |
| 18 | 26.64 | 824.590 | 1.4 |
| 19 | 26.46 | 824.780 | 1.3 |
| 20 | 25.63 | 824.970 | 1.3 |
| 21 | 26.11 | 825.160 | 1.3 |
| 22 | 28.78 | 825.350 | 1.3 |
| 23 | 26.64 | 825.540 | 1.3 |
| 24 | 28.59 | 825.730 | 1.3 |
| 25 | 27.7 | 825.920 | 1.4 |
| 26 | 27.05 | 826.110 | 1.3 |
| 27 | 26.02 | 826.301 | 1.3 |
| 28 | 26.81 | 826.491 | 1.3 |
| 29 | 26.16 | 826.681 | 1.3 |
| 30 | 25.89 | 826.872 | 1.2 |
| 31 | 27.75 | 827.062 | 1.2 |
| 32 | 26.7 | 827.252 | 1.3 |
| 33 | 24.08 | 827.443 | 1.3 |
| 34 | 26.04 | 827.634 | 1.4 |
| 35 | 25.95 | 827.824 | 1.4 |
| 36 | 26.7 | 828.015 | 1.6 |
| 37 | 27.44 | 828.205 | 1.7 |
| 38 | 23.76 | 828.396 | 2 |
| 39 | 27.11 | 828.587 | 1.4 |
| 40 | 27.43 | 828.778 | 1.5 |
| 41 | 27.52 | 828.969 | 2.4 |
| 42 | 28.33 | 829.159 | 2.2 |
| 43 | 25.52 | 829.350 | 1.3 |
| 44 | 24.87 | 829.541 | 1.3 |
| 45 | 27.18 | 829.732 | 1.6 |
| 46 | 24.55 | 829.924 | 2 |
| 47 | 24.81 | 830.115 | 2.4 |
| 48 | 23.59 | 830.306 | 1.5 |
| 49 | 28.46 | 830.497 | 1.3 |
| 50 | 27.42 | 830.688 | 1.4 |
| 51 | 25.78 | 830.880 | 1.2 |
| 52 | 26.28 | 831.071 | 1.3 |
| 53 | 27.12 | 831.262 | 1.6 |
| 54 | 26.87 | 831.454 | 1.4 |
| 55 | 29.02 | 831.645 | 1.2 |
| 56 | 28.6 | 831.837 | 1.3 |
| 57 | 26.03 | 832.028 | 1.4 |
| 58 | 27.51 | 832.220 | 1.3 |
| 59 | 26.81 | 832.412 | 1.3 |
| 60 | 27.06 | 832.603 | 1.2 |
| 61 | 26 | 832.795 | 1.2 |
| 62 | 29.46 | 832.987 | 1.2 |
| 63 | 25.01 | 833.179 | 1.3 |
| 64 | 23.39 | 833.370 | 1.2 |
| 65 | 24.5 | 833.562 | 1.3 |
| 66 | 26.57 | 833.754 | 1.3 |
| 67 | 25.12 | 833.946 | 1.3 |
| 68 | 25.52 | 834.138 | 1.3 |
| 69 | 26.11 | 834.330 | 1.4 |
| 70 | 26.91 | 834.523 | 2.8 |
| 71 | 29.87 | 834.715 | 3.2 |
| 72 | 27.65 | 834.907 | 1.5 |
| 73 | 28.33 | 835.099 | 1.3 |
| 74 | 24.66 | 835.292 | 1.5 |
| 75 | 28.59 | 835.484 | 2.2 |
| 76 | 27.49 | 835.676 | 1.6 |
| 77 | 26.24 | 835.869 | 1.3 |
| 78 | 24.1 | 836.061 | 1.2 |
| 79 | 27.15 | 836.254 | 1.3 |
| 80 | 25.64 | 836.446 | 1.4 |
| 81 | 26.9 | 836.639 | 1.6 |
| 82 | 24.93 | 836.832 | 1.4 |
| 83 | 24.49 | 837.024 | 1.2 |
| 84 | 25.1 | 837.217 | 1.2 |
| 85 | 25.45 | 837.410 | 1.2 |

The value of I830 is 1.01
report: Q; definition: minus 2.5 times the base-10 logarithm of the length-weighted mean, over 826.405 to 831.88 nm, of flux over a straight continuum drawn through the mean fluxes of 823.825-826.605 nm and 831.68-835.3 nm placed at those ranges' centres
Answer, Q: 0.01 mag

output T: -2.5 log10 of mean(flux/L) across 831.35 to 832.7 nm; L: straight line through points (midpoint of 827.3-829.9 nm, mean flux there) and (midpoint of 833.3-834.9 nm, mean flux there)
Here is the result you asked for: -0.05 mag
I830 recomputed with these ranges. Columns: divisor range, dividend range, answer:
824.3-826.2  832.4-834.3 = 0.97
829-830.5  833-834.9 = 1.01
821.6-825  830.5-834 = 1.02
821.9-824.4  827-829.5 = 1.01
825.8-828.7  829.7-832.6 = 1.01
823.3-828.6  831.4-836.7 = 1.01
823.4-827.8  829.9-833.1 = 1.01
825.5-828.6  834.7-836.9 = 1.01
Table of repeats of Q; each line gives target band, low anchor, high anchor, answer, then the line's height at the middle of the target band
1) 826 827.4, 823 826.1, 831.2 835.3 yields 0.012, 26.8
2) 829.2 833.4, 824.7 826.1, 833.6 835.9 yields 0.019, 27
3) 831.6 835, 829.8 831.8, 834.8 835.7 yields 0.011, 27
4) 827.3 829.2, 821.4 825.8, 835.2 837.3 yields -0.006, 26.2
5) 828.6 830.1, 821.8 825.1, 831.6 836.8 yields -0.002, 26.4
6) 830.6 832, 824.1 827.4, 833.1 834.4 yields -0.064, 25.7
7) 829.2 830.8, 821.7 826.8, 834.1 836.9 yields 0.029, 26.6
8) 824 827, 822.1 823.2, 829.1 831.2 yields -0.041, 25.7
